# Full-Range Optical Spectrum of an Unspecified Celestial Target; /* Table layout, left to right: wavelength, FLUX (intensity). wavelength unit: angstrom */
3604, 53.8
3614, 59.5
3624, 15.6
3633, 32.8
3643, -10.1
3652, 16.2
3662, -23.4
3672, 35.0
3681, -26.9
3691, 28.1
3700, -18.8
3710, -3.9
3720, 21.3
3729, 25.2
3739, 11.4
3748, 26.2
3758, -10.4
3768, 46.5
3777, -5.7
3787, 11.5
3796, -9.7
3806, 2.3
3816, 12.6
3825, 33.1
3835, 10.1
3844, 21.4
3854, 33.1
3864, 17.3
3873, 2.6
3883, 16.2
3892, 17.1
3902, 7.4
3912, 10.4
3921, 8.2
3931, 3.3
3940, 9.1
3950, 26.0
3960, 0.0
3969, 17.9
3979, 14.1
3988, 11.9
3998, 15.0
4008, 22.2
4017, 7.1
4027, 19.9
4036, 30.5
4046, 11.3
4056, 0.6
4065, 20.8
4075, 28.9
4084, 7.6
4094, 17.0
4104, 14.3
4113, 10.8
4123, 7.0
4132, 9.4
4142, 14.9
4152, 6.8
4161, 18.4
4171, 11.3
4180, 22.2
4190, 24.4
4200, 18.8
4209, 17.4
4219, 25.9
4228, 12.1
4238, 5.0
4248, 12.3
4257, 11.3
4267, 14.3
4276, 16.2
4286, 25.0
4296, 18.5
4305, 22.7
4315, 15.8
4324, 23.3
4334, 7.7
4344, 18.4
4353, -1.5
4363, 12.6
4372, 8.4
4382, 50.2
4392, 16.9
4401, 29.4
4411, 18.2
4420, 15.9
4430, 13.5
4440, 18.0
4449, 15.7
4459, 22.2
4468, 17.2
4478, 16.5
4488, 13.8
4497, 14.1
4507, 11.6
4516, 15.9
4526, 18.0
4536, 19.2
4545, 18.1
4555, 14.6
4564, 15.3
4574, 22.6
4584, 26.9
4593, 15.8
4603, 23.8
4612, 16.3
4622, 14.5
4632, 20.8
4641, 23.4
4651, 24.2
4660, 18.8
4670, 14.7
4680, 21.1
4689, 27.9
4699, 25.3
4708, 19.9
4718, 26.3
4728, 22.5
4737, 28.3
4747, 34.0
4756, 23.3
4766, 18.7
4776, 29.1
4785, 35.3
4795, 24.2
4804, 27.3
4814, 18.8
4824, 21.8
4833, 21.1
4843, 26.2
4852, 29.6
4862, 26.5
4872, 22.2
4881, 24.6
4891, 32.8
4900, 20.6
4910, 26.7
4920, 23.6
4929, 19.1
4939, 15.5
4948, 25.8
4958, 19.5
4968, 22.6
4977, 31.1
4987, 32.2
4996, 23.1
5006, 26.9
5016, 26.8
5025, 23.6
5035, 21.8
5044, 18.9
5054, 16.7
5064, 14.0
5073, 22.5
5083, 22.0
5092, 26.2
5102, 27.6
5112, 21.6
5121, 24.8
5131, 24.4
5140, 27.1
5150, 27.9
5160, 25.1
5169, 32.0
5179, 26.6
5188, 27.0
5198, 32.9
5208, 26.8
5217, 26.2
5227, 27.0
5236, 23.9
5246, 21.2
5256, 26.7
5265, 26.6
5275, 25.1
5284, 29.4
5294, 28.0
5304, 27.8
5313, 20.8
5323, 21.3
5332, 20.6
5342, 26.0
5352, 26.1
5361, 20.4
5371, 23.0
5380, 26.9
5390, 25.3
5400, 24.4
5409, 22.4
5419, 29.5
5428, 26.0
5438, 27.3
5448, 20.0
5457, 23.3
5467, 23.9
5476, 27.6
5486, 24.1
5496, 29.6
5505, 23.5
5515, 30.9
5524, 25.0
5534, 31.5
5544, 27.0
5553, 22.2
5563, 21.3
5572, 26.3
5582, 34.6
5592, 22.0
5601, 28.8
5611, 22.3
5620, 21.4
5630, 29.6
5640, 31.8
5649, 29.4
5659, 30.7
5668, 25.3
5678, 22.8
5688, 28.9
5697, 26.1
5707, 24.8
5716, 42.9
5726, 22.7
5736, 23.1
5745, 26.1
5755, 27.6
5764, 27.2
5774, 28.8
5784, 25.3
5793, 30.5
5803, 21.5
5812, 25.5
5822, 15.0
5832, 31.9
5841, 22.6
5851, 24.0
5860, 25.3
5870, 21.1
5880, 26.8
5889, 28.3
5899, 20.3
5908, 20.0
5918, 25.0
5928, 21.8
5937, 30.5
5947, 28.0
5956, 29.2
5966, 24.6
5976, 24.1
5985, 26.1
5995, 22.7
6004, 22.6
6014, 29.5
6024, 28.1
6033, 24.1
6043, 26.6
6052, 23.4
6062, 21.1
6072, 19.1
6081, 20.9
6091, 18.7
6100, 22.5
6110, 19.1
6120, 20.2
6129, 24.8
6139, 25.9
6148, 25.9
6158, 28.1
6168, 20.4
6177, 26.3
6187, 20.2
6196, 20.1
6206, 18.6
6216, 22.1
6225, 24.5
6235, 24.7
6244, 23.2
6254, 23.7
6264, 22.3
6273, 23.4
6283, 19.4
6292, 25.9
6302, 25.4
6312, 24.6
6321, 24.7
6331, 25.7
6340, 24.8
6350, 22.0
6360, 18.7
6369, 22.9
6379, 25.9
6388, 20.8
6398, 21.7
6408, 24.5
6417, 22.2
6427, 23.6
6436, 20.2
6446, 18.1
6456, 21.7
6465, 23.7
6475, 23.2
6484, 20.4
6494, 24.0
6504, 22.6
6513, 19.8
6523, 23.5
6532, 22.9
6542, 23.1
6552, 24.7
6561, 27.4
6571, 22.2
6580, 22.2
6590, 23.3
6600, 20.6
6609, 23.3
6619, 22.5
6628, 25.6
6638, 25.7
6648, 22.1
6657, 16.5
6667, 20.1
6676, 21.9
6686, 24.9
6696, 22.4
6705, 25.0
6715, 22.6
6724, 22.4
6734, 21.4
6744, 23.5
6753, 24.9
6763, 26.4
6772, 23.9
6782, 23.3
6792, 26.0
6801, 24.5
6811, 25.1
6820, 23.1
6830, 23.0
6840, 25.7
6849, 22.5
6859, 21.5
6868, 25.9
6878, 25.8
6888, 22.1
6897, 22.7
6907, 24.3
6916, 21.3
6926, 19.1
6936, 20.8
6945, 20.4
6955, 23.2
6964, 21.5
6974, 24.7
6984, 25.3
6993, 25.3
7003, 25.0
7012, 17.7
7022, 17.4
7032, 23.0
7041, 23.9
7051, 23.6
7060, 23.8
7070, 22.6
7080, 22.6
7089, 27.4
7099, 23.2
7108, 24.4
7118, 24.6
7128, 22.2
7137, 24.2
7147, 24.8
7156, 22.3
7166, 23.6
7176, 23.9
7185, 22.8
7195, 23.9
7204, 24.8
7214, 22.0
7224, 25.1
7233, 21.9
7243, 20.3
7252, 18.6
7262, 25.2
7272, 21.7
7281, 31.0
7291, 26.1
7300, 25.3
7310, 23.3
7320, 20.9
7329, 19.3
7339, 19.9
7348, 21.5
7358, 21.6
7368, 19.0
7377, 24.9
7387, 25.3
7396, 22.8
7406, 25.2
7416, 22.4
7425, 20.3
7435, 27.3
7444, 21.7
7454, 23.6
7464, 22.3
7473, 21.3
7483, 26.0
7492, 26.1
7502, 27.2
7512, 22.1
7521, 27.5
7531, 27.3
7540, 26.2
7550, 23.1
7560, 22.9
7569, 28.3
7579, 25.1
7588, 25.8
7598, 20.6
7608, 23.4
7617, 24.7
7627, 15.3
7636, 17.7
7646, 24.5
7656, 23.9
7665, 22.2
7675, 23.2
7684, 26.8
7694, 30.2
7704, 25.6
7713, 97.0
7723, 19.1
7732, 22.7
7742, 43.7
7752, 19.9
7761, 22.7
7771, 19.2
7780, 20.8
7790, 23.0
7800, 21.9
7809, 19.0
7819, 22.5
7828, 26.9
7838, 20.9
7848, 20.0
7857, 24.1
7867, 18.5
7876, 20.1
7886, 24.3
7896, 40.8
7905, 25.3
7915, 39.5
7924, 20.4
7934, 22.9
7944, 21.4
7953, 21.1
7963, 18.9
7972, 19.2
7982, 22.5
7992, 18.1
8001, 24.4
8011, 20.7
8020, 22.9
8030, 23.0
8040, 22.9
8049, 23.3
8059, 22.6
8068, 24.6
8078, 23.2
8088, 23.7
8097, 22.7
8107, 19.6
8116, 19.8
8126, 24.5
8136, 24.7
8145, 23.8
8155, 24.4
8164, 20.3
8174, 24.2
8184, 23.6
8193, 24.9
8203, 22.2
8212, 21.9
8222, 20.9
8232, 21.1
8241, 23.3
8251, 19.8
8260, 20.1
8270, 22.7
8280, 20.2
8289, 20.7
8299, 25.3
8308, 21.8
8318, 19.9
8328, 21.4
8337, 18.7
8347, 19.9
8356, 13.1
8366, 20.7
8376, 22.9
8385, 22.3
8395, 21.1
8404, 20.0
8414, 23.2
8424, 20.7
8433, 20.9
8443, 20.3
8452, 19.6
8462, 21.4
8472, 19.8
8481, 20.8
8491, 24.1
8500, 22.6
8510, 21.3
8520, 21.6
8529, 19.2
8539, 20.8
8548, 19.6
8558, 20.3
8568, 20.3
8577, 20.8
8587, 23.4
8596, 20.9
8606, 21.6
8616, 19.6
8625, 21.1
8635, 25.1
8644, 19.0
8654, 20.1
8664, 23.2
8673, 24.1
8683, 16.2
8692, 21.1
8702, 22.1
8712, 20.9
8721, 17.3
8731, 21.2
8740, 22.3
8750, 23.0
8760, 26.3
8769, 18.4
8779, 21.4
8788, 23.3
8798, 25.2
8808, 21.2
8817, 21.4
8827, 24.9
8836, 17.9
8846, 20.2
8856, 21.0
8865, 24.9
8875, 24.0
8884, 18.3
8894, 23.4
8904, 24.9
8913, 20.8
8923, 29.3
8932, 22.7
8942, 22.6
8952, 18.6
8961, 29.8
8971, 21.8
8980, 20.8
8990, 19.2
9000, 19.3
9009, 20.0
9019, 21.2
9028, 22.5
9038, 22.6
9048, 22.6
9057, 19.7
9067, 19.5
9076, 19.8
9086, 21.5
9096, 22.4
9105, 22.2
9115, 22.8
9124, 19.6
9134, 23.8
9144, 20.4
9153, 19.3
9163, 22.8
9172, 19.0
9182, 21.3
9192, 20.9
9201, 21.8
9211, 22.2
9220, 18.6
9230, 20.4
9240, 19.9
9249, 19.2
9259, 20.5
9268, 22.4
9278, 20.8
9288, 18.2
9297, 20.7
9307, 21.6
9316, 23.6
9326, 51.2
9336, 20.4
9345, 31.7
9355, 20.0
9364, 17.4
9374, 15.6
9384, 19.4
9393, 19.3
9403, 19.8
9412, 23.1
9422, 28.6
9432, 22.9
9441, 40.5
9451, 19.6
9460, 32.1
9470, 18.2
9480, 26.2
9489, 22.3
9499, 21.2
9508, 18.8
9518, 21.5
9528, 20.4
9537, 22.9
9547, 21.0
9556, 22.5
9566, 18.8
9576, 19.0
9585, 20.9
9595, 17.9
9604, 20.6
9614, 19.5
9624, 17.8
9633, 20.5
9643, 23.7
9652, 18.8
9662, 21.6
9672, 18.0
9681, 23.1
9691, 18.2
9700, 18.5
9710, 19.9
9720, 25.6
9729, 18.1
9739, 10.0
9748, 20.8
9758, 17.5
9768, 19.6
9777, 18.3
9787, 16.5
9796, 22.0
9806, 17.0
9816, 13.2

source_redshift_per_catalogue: 0.18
